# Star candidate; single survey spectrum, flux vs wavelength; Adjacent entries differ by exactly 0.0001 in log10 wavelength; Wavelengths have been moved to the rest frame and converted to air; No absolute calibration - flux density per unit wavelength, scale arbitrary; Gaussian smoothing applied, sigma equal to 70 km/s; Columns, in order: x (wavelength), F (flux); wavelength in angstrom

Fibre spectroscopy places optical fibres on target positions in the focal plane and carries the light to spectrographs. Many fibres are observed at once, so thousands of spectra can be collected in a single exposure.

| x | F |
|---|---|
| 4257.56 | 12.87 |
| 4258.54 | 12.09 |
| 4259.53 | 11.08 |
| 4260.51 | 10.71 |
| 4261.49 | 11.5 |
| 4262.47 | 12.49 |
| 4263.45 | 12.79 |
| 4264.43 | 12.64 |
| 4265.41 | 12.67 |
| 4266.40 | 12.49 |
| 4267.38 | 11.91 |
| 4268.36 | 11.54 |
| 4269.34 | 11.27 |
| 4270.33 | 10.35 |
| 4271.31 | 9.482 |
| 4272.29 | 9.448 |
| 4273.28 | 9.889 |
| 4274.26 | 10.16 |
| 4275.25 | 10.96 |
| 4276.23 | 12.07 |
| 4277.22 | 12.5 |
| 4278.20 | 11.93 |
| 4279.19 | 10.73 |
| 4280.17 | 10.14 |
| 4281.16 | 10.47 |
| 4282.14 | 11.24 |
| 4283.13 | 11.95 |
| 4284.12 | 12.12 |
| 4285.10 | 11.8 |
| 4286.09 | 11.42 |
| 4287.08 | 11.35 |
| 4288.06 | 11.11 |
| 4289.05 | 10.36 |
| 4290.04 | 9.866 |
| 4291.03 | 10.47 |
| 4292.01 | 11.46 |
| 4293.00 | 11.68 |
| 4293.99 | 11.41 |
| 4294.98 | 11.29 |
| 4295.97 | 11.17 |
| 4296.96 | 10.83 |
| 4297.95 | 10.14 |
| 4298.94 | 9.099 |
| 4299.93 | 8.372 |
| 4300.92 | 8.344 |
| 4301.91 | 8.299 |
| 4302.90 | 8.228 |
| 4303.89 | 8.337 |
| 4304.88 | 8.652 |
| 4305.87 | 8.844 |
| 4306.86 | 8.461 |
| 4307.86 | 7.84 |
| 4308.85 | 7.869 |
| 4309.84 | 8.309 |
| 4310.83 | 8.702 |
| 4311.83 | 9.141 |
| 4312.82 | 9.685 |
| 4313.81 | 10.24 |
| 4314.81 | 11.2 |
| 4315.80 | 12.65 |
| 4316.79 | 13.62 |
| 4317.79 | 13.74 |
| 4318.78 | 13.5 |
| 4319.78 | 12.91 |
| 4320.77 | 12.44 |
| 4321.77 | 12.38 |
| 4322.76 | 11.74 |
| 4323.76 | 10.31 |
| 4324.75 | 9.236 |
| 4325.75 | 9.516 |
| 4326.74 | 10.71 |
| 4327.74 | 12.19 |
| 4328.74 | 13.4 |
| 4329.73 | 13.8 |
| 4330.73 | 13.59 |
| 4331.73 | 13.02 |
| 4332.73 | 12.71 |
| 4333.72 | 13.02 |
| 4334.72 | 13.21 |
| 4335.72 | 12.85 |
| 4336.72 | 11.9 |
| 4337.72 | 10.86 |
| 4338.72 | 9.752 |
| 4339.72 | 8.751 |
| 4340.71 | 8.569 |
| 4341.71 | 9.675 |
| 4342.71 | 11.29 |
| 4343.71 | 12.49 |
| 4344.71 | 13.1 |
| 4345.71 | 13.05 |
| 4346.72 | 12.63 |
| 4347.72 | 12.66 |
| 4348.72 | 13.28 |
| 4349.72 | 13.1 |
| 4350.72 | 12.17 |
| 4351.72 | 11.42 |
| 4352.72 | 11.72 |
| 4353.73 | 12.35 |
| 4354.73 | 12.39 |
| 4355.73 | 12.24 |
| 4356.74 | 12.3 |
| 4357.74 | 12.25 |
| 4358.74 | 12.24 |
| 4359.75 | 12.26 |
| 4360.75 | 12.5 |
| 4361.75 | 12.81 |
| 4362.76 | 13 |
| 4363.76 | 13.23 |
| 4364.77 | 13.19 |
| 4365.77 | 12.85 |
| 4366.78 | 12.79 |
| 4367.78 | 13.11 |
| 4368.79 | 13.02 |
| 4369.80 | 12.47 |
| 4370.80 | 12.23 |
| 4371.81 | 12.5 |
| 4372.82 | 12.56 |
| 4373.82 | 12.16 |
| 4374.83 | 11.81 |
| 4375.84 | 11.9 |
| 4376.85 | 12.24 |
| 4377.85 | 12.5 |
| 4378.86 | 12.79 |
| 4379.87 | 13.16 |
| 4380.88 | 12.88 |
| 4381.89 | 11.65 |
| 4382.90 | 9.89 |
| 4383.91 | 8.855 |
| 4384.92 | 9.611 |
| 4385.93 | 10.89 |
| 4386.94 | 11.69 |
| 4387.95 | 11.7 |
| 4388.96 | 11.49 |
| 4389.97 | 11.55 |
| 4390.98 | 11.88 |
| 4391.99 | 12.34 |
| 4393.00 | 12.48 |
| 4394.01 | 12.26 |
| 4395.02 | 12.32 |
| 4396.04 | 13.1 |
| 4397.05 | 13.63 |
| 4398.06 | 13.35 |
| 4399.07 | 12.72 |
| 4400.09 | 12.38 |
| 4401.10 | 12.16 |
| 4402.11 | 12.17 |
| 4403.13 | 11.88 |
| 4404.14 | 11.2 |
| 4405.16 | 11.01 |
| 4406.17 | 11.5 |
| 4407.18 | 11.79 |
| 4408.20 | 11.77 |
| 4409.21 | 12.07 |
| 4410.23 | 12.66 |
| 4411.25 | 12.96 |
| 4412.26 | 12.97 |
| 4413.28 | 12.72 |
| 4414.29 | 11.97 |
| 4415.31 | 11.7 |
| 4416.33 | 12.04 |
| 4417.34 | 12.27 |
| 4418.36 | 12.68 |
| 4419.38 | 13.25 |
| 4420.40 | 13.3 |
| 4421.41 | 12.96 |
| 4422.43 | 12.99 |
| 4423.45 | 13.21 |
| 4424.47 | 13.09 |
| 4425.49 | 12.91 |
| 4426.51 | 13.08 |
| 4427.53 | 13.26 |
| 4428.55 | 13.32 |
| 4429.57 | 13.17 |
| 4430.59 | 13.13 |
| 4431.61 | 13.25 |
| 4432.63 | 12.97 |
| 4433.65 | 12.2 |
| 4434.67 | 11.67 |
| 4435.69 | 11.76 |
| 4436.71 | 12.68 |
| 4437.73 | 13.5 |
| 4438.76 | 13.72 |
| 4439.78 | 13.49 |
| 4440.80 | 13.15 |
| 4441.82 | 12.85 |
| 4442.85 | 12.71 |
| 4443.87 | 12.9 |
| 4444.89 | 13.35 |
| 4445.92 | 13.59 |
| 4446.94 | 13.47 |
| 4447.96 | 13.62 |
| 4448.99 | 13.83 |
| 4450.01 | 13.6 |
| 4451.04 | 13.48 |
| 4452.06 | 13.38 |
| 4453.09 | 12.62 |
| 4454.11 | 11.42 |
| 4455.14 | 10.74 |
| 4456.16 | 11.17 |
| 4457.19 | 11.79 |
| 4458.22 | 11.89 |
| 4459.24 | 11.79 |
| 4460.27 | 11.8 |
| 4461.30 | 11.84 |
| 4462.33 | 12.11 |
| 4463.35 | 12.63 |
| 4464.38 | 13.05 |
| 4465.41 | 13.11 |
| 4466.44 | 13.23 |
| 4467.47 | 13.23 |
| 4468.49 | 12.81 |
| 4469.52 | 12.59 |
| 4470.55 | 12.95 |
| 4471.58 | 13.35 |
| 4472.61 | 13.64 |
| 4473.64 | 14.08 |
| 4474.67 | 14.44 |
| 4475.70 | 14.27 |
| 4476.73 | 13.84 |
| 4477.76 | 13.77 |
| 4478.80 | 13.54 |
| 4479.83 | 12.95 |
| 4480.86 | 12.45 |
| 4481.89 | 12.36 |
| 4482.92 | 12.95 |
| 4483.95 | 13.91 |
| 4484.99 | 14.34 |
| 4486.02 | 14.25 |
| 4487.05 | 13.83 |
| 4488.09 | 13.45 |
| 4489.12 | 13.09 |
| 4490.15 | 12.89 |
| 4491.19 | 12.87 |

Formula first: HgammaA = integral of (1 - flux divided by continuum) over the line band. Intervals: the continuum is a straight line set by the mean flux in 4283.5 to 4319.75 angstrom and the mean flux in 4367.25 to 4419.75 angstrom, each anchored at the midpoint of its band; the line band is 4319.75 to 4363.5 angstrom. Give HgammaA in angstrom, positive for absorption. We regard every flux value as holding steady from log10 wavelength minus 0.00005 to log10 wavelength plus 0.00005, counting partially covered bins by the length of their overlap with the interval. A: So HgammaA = -3.6 angstrom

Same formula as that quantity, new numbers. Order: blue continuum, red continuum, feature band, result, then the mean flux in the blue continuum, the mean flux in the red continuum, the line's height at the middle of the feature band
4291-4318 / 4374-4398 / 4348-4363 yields -1.7 angstrom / 9.88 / 11.9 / 11.1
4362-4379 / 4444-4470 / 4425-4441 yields -0.4 angstrom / 12.6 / 12.7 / 12.6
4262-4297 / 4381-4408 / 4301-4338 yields 1.5 angstrom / 11.3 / 11.8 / 11.4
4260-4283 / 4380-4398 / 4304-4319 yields 1.8 angstrom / 11.3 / 11.7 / 11.4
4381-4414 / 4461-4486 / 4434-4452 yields -0.6 angstrom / 11.9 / 13.3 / 12.7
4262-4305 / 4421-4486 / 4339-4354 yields -0.1 angstrom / 10.8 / 13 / 11.6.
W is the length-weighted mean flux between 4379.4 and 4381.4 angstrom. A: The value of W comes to 13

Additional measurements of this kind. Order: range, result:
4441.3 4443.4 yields 12.8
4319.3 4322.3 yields 12.6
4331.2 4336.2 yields 13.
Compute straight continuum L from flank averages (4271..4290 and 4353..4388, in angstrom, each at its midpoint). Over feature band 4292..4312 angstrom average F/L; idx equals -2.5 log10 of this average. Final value 0.21 mag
